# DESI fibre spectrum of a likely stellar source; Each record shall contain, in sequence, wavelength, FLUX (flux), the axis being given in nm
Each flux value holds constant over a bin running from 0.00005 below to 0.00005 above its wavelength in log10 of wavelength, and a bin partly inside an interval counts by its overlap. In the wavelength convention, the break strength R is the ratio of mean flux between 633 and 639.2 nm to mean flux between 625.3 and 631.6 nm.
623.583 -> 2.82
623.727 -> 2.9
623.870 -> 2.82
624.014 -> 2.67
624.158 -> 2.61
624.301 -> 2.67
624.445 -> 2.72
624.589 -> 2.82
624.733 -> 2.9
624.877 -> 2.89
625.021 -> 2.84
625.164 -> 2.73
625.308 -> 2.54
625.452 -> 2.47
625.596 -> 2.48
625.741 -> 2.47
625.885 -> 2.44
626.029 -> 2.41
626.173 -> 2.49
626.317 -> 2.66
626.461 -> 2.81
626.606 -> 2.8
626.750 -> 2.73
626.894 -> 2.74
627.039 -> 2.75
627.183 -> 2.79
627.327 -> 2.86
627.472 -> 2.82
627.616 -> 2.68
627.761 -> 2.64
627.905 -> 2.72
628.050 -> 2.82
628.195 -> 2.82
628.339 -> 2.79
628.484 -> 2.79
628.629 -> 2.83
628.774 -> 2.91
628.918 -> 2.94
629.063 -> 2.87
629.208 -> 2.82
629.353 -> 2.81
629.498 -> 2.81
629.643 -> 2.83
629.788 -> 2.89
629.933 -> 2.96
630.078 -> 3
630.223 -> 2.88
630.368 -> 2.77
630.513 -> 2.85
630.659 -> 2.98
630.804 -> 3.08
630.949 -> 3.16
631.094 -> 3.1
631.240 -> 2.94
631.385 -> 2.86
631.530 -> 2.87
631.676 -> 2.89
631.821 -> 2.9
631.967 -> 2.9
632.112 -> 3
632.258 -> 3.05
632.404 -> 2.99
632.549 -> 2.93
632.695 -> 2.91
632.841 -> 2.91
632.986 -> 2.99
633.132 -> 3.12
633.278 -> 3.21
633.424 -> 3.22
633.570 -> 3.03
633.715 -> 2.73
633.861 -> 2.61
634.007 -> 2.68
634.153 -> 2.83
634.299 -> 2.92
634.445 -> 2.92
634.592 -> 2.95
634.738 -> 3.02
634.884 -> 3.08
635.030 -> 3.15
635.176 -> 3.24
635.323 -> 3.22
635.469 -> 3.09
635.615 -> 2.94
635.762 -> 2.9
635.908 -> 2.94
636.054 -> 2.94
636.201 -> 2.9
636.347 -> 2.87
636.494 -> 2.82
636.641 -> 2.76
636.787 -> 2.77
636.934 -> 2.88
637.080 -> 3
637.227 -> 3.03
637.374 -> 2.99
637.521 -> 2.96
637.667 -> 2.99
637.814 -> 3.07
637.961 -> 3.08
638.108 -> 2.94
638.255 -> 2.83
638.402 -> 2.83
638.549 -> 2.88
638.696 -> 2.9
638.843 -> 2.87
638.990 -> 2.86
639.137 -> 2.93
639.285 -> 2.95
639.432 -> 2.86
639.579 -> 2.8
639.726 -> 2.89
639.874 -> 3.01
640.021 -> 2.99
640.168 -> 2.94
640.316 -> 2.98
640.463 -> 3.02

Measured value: 1.06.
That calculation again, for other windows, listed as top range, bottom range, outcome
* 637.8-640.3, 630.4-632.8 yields 0.99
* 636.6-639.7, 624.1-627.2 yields 1.09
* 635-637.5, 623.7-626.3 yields 1.12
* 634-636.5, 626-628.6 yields 1.09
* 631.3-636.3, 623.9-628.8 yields 1.10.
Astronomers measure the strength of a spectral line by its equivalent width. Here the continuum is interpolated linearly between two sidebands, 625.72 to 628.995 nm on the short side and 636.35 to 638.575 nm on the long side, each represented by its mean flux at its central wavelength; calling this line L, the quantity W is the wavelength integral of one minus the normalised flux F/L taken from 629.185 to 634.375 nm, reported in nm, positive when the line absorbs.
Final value -0.213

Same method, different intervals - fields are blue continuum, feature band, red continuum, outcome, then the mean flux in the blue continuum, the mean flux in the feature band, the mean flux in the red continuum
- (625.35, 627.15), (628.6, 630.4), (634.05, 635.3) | -0.07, 2.61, 2.87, 3.01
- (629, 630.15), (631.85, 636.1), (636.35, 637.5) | -0.14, 2.87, 2.98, 2.89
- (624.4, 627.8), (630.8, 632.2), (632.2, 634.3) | -0.04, 2.69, 2.97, 2.94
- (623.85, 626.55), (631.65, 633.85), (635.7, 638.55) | -0.12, 2.65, 2.98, 2.92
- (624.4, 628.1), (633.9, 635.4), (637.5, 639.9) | -0.08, 2.69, 2.99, 2.92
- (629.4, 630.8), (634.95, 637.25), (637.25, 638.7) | -0.02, 2.89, 2.96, 2.95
